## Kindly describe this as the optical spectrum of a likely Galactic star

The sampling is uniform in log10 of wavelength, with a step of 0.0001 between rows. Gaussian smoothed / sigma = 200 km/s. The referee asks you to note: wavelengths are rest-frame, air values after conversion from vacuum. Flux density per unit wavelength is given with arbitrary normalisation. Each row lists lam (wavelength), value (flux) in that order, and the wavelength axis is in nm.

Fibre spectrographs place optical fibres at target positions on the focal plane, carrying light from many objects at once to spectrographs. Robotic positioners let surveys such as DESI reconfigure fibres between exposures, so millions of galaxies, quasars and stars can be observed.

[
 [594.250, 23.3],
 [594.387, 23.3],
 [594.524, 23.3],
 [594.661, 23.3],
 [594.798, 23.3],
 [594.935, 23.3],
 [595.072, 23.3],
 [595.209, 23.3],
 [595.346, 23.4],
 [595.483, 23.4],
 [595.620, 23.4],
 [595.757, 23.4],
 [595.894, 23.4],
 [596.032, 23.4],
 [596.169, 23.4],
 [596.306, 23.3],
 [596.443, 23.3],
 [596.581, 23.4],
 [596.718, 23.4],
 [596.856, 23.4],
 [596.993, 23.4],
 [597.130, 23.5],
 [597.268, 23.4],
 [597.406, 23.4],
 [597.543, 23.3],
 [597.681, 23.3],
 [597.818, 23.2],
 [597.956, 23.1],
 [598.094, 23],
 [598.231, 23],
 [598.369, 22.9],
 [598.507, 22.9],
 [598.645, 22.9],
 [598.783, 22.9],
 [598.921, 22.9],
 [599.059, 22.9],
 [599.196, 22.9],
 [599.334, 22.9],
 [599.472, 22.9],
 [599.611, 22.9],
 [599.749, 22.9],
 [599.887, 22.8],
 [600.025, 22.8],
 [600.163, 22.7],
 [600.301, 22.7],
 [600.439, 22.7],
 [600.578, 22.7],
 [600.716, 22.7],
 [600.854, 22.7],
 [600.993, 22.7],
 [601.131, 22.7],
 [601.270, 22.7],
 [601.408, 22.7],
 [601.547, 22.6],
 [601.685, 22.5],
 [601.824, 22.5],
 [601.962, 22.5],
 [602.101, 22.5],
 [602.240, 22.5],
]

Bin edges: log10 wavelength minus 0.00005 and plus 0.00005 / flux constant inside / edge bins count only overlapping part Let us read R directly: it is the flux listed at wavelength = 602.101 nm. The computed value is 22.5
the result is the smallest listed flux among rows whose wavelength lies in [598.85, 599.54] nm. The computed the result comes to 22.9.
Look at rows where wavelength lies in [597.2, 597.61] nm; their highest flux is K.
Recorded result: 23.4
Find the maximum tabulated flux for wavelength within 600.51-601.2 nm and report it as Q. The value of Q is 22.7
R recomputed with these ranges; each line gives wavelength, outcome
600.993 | 22.7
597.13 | 23.5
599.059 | 22.9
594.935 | 23.3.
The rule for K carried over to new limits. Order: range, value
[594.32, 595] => 23.3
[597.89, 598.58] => 23.1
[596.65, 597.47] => 23.5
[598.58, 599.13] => 22.9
